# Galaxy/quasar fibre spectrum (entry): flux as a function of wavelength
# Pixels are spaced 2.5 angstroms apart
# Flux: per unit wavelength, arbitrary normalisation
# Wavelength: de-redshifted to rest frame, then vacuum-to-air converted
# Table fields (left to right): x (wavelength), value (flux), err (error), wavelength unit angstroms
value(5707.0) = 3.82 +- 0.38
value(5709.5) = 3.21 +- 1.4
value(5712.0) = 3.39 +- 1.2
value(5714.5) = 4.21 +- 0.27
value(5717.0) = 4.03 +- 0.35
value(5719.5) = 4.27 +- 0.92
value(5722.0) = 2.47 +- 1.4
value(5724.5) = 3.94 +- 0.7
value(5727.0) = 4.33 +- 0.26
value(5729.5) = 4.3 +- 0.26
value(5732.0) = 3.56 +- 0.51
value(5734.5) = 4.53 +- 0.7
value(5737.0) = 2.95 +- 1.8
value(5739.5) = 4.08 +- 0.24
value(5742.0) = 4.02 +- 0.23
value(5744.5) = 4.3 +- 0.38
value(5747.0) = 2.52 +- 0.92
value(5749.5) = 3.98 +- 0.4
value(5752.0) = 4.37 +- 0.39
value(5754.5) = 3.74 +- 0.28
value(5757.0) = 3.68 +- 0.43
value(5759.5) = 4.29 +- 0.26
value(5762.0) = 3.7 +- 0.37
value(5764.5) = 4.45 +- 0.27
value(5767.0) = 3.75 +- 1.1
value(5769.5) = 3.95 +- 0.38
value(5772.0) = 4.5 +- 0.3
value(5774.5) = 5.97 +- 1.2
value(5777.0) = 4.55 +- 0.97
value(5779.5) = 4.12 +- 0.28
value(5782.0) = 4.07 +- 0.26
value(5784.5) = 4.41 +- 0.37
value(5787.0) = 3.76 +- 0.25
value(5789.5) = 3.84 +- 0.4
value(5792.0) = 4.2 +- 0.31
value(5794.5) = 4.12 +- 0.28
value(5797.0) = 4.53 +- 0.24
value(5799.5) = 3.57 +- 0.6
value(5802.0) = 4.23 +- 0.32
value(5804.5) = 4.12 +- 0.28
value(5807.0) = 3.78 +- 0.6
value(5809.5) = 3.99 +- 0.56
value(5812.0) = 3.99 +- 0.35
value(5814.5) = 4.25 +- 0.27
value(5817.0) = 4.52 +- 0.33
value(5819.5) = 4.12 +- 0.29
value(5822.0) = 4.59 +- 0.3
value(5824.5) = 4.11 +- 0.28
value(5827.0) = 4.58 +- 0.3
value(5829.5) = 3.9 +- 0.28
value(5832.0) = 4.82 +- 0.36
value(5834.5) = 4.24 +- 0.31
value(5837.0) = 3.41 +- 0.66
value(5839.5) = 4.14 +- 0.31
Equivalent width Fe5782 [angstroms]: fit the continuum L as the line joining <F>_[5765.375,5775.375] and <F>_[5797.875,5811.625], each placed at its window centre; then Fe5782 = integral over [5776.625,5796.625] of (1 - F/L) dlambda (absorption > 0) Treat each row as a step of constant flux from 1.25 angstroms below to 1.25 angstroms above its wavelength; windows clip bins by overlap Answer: 0.48 angstroms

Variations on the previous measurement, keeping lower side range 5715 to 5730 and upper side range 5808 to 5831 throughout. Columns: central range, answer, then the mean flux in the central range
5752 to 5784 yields -1.5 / 4.24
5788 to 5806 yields 0.3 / 4.08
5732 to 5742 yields 0.3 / 3.84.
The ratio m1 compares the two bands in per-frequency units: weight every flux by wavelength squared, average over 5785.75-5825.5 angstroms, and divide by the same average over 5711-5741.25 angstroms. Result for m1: 1.10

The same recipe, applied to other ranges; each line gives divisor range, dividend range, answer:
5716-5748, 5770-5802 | 1.15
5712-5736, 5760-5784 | 1.13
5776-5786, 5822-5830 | 1.02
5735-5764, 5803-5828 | 1.12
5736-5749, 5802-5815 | 1.14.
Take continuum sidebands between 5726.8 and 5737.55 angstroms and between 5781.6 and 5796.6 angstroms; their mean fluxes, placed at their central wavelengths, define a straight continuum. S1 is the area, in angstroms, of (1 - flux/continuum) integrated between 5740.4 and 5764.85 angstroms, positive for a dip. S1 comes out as 0.7 angstroms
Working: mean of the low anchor 3.96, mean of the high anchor 4.09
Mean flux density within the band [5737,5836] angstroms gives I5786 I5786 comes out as 4.13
